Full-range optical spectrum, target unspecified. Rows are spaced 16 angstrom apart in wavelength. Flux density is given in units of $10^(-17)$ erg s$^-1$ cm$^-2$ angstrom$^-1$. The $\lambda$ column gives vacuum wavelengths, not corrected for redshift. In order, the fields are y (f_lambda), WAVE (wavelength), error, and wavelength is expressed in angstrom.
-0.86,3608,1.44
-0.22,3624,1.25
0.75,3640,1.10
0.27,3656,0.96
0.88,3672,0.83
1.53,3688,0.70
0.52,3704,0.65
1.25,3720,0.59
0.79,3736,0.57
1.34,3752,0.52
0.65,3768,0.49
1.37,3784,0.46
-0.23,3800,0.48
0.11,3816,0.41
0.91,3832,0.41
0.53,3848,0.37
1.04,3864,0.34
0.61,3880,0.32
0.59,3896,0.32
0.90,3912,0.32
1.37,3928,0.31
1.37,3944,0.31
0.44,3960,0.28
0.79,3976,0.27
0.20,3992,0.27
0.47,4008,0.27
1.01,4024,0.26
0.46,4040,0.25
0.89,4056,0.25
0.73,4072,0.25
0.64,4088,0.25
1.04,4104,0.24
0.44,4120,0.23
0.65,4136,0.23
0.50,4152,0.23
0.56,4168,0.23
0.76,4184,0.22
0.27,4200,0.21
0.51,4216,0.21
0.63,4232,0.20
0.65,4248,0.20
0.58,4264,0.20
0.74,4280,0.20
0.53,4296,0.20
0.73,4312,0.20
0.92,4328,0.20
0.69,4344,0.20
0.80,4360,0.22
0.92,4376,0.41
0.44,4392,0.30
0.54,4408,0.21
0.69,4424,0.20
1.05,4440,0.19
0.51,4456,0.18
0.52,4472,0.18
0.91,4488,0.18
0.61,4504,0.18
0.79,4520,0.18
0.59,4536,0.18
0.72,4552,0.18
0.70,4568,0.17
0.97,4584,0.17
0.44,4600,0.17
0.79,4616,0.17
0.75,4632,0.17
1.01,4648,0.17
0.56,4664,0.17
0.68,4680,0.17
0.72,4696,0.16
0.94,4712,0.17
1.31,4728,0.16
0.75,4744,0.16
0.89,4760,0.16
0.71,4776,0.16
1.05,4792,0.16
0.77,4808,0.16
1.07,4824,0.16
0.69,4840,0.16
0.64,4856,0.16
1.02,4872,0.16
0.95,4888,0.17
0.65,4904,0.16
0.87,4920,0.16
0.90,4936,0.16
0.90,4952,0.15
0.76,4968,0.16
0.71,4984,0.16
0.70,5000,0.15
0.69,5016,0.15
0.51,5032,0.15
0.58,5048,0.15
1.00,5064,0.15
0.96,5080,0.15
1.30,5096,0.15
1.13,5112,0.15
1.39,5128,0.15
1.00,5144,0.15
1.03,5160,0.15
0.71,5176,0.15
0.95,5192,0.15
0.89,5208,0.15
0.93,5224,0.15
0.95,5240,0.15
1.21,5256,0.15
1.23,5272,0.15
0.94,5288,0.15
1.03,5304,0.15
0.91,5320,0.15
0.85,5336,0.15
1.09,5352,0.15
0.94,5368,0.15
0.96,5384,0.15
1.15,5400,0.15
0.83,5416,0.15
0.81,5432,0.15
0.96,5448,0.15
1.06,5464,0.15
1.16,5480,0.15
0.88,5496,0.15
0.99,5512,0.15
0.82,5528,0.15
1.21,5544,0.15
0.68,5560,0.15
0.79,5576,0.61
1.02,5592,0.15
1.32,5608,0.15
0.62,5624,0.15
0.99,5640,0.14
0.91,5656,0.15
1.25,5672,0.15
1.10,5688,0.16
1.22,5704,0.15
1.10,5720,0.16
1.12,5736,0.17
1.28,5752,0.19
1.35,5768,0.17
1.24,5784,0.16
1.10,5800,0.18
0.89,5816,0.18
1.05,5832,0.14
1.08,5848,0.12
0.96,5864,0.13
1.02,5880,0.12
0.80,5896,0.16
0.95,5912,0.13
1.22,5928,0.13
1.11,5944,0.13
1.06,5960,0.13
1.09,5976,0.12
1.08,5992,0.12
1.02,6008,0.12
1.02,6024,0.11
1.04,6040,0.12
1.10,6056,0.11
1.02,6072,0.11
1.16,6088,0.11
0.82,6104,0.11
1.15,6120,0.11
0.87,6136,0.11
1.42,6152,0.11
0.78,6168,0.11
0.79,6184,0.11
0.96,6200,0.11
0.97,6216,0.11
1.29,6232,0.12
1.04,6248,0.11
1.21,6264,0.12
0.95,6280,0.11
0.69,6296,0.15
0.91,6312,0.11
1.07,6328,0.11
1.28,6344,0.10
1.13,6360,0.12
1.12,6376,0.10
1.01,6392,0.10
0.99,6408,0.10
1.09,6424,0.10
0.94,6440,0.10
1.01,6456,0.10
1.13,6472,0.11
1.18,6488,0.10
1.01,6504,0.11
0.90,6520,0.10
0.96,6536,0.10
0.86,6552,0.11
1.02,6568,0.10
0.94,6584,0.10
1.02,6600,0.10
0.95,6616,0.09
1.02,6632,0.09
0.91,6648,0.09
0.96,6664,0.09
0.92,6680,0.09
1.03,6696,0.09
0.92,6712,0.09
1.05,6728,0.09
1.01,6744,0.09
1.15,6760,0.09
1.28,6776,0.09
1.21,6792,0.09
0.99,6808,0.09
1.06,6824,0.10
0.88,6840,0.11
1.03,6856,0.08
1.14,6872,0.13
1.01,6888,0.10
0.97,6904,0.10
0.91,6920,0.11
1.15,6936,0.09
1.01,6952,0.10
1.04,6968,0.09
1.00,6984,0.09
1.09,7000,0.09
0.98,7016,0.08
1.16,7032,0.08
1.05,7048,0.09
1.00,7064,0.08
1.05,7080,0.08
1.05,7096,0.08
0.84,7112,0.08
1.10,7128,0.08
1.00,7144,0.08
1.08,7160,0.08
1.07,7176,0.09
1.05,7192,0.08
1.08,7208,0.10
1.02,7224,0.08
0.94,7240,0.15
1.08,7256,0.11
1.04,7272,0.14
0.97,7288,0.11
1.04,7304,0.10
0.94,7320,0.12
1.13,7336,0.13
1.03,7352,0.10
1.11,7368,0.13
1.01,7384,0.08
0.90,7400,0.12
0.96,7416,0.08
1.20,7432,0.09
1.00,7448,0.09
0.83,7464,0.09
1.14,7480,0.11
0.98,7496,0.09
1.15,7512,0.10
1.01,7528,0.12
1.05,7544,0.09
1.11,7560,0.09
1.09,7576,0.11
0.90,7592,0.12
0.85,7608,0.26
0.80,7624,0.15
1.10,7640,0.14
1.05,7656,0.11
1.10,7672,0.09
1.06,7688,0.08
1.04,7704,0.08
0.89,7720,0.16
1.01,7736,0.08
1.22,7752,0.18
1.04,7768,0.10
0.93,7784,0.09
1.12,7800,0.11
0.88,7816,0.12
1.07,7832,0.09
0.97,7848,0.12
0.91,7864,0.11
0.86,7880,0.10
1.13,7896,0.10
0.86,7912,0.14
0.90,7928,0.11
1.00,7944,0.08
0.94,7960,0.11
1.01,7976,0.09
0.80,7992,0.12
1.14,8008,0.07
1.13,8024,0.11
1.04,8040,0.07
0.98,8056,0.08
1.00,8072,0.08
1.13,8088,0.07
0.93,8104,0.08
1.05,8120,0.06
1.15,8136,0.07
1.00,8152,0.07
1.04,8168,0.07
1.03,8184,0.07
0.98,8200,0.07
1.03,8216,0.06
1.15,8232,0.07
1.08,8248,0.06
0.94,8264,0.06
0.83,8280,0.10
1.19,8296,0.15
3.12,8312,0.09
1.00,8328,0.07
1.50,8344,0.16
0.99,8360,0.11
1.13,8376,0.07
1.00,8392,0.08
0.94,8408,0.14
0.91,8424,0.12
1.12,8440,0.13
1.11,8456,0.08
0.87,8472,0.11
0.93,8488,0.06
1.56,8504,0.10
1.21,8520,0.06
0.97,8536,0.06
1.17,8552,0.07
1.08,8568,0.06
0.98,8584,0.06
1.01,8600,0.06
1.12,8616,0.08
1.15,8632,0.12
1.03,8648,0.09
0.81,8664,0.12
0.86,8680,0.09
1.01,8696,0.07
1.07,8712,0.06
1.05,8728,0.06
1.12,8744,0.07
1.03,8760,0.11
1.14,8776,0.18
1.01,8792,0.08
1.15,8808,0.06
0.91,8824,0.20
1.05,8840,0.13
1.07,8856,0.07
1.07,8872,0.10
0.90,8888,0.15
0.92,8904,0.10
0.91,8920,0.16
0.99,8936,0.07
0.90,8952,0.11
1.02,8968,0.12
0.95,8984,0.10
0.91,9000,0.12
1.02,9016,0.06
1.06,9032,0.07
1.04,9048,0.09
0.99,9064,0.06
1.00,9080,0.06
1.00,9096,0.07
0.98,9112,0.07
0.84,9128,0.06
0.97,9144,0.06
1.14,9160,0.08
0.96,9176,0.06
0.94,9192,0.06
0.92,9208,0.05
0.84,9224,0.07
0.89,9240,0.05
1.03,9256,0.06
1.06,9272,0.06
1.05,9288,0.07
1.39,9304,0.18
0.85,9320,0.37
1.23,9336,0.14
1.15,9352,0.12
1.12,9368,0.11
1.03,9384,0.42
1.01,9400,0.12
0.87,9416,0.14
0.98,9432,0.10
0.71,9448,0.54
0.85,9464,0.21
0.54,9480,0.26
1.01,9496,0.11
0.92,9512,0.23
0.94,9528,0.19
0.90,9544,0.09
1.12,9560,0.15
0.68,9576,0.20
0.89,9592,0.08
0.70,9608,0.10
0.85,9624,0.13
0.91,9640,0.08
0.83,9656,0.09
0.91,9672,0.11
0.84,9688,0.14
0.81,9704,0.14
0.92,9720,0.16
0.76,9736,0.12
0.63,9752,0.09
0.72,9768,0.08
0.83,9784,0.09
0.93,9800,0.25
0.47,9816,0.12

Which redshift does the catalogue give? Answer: 0.266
